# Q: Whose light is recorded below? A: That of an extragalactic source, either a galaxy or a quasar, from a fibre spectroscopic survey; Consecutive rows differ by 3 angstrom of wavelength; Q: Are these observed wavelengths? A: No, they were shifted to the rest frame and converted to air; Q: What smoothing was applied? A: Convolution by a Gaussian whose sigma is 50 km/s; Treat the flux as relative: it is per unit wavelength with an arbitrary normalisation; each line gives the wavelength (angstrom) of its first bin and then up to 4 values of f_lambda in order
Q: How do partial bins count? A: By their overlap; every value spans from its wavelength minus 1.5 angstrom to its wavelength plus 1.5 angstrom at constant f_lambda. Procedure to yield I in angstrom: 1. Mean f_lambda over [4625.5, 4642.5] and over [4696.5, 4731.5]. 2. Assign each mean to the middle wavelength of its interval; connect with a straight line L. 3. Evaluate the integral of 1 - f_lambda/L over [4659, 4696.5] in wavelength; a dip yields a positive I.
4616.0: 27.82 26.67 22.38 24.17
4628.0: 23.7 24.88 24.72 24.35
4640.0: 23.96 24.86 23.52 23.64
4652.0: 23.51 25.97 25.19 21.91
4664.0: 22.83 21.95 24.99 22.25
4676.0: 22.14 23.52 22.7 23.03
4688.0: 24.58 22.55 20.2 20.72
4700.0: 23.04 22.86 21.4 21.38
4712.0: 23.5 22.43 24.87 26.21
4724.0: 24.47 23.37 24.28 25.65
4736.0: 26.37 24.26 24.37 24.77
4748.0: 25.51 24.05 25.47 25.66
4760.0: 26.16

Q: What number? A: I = 1.68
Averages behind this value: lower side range 24.3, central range 22.7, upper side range 23.3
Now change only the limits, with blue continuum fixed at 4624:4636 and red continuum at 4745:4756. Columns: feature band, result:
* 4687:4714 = 2.77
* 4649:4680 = 1.41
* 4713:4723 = 0.16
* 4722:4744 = 0.17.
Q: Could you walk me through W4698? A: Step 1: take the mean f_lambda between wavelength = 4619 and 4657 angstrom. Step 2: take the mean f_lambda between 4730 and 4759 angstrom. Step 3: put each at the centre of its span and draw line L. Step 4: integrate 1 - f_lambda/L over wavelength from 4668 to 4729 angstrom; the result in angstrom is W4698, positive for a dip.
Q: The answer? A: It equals 4.25 angstrom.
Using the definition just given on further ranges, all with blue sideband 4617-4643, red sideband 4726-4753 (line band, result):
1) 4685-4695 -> 0.81 angstrom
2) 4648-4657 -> 0.02 angstrom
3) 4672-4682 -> 0.78 angstrom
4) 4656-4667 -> 0.58 angstrom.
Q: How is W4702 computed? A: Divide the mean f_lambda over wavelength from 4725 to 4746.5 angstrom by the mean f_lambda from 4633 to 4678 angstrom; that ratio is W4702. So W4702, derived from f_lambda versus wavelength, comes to 1.0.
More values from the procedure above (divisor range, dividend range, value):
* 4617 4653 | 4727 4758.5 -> 1.03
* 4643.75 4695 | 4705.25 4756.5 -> 1.05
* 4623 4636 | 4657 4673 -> 0.96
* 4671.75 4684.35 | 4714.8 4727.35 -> 1.08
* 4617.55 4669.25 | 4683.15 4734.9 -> 0.97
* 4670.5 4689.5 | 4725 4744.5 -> 1.07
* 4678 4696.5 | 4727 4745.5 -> 1.10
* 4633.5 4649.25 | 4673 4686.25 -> 0.94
